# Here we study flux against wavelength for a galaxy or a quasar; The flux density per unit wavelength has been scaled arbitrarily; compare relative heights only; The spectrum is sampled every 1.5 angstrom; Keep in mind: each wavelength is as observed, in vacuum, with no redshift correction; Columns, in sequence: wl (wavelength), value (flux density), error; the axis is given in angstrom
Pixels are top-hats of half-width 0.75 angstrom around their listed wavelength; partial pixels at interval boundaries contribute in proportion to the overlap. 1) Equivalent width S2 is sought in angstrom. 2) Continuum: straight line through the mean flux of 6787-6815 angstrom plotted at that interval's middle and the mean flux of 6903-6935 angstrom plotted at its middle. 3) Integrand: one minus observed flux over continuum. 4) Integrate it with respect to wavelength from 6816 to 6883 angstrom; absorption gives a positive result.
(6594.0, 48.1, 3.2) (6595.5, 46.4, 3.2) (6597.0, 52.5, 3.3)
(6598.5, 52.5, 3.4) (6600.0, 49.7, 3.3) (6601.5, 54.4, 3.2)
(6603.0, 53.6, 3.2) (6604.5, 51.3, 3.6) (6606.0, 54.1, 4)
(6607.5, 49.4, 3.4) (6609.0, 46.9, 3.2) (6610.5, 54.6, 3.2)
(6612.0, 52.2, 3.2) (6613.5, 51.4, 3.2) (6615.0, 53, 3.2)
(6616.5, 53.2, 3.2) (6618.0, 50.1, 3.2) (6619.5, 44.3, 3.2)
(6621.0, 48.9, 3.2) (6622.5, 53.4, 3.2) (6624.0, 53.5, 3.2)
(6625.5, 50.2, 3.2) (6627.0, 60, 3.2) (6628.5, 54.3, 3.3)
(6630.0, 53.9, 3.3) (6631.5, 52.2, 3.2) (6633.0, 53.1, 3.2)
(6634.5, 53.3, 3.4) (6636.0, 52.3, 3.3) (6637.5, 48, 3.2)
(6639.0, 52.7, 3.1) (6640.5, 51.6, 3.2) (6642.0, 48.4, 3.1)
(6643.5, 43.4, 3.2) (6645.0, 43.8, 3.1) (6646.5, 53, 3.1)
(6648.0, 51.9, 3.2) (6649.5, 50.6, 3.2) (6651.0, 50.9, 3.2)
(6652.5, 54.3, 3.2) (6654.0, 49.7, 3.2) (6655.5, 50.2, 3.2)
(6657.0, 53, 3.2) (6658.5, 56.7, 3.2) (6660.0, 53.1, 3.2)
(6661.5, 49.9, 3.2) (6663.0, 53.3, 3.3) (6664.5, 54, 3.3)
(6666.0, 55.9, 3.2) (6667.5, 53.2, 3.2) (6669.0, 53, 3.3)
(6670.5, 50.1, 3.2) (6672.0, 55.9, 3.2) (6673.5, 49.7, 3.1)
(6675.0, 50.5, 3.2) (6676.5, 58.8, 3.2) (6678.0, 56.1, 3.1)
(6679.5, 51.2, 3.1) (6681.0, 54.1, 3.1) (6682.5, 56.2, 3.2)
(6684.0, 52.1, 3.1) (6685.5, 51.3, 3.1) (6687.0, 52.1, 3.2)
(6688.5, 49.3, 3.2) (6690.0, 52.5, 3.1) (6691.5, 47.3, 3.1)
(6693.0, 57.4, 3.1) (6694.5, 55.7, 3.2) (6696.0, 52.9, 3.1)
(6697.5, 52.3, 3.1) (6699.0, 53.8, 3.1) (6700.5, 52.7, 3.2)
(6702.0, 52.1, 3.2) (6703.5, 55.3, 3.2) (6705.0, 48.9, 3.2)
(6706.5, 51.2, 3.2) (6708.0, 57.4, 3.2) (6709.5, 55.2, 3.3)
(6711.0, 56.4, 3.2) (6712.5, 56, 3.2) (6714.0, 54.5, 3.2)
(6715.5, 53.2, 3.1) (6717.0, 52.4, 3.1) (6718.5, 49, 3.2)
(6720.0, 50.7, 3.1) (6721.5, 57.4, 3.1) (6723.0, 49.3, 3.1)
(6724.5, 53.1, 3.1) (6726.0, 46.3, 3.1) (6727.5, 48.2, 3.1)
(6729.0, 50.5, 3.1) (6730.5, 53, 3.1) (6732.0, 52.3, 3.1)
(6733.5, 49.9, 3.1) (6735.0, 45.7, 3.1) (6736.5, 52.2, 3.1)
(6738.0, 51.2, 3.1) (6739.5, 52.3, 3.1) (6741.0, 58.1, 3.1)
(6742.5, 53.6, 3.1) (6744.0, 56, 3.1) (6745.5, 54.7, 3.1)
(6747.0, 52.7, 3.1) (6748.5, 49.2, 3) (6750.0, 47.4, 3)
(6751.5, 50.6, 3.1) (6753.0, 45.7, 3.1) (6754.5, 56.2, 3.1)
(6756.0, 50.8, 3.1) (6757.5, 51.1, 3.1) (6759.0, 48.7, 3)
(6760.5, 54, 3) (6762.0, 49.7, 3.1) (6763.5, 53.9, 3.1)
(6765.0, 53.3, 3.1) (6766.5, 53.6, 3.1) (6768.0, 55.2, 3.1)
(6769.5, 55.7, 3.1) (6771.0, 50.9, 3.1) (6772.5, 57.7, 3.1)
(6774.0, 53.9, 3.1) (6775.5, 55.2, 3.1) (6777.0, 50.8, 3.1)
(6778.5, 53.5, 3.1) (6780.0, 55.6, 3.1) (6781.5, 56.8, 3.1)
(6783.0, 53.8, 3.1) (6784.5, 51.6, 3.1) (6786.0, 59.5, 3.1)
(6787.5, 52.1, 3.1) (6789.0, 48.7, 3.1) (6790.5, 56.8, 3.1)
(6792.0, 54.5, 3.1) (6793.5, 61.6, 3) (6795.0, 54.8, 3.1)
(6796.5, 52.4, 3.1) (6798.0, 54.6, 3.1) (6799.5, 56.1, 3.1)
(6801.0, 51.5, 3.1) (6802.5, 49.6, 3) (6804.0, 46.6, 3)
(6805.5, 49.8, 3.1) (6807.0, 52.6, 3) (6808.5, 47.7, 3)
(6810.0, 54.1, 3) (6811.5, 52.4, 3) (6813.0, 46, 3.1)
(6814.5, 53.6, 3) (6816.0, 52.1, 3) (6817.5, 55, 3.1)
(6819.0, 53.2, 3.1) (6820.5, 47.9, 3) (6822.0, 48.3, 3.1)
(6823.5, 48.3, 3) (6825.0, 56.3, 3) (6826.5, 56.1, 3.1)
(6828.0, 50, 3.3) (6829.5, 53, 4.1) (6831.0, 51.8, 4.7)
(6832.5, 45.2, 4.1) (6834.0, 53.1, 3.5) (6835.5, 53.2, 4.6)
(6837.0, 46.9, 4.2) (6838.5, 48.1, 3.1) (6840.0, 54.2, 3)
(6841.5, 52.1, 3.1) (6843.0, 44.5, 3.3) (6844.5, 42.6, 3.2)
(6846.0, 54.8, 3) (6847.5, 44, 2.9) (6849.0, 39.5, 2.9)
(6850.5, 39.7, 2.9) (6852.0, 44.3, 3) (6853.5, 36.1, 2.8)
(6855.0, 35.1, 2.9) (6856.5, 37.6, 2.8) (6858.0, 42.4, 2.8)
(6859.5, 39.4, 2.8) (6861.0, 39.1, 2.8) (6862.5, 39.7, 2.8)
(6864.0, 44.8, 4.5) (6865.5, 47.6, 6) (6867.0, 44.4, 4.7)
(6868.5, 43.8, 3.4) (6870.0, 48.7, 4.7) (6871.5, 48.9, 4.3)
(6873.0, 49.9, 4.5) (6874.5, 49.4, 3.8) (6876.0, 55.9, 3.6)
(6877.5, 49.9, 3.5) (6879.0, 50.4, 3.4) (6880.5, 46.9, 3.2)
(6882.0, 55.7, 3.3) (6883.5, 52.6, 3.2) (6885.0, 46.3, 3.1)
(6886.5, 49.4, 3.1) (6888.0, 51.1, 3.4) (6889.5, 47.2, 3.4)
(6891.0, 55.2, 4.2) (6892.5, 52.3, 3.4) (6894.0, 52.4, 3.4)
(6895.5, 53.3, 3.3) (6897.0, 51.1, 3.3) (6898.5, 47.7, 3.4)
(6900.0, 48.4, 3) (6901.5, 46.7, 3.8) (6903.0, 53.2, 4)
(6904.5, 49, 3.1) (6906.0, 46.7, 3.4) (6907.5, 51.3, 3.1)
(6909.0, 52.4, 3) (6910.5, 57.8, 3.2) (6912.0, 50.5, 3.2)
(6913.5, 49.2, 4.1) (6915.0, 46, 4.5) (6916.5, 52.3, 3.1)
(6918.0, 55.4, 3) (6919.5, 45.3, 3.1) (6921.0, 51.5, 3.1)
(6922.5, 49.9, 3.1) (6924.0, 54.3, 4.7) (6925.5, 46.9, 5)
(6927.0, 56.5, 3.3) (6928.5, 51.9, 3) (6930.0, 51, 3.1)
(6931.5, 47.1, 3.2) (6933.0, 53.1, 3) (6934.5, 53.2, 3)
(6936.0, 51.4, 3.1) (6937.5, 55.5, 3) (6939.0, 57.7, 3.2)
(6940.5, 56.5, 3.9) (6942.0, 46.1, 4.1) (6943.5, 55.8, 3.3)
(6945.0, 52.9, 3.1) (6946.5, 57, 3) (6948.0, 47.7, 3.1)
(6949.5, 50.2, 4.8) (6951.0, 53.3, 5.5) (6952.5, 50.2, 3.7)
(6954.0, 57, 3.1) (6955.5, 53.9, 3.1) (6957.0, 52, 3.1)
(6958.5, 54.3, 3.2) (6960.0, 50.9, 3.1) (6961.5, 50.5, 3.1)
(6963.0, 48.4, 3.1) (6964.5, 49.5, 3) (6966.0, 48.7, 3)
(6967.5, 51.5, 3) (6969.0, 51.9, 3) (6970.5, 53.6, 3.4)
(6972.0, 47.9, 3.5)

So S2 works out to 5.6 angstrom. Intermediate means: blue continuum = 52.4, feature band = 47.5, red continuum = 51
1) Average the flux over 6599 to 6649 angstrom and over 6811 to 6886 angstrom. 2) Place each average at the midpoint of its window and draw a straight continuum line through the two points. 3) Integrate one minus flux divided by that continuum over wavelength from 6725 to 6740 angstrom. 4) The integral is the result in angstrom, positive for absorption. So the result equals -0.2 angstrom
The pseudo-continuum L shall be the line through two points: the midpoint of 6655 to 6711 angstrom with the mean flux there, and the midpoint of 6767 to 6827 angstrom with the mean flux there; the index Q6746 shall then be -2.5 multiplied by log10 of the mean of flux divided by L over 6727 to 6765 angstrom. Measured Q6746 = 0.03 mag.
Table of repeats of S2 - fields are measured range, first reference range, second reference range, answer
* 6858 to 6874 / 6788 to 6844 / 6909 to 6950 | 2.2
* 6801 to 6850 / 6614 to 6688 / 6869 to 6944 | 1.3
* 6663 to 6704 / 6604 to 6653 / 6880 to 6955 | -1.4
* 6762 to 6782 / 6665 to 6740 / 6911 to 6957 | -0.7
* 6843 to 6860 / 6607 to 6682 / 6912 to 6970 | 3.4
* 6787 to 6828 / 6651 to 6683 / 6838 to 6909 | -2.5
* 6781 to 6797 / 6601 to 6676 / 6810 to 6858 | -1.9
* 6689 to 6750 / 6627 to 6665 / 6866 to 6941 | -1.3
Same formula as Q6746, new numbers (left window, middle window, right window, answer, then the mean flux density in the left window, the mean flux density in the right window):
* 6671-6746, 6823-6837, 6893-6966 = 0.01 mag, 52.7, 51.5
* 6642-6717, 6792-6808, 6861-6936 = -0.04 mag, 52.6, 50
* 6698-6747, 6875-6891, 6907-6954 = 0.03 mag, 52.6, 52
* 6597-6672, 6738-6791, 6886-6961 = -0.03 mag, 51.8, 51.6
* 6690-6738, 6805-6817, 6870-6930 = 0.01 mag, 52.3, 50.8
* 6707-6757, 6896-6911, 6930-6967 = 0.04 mag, 52.1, 52.2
